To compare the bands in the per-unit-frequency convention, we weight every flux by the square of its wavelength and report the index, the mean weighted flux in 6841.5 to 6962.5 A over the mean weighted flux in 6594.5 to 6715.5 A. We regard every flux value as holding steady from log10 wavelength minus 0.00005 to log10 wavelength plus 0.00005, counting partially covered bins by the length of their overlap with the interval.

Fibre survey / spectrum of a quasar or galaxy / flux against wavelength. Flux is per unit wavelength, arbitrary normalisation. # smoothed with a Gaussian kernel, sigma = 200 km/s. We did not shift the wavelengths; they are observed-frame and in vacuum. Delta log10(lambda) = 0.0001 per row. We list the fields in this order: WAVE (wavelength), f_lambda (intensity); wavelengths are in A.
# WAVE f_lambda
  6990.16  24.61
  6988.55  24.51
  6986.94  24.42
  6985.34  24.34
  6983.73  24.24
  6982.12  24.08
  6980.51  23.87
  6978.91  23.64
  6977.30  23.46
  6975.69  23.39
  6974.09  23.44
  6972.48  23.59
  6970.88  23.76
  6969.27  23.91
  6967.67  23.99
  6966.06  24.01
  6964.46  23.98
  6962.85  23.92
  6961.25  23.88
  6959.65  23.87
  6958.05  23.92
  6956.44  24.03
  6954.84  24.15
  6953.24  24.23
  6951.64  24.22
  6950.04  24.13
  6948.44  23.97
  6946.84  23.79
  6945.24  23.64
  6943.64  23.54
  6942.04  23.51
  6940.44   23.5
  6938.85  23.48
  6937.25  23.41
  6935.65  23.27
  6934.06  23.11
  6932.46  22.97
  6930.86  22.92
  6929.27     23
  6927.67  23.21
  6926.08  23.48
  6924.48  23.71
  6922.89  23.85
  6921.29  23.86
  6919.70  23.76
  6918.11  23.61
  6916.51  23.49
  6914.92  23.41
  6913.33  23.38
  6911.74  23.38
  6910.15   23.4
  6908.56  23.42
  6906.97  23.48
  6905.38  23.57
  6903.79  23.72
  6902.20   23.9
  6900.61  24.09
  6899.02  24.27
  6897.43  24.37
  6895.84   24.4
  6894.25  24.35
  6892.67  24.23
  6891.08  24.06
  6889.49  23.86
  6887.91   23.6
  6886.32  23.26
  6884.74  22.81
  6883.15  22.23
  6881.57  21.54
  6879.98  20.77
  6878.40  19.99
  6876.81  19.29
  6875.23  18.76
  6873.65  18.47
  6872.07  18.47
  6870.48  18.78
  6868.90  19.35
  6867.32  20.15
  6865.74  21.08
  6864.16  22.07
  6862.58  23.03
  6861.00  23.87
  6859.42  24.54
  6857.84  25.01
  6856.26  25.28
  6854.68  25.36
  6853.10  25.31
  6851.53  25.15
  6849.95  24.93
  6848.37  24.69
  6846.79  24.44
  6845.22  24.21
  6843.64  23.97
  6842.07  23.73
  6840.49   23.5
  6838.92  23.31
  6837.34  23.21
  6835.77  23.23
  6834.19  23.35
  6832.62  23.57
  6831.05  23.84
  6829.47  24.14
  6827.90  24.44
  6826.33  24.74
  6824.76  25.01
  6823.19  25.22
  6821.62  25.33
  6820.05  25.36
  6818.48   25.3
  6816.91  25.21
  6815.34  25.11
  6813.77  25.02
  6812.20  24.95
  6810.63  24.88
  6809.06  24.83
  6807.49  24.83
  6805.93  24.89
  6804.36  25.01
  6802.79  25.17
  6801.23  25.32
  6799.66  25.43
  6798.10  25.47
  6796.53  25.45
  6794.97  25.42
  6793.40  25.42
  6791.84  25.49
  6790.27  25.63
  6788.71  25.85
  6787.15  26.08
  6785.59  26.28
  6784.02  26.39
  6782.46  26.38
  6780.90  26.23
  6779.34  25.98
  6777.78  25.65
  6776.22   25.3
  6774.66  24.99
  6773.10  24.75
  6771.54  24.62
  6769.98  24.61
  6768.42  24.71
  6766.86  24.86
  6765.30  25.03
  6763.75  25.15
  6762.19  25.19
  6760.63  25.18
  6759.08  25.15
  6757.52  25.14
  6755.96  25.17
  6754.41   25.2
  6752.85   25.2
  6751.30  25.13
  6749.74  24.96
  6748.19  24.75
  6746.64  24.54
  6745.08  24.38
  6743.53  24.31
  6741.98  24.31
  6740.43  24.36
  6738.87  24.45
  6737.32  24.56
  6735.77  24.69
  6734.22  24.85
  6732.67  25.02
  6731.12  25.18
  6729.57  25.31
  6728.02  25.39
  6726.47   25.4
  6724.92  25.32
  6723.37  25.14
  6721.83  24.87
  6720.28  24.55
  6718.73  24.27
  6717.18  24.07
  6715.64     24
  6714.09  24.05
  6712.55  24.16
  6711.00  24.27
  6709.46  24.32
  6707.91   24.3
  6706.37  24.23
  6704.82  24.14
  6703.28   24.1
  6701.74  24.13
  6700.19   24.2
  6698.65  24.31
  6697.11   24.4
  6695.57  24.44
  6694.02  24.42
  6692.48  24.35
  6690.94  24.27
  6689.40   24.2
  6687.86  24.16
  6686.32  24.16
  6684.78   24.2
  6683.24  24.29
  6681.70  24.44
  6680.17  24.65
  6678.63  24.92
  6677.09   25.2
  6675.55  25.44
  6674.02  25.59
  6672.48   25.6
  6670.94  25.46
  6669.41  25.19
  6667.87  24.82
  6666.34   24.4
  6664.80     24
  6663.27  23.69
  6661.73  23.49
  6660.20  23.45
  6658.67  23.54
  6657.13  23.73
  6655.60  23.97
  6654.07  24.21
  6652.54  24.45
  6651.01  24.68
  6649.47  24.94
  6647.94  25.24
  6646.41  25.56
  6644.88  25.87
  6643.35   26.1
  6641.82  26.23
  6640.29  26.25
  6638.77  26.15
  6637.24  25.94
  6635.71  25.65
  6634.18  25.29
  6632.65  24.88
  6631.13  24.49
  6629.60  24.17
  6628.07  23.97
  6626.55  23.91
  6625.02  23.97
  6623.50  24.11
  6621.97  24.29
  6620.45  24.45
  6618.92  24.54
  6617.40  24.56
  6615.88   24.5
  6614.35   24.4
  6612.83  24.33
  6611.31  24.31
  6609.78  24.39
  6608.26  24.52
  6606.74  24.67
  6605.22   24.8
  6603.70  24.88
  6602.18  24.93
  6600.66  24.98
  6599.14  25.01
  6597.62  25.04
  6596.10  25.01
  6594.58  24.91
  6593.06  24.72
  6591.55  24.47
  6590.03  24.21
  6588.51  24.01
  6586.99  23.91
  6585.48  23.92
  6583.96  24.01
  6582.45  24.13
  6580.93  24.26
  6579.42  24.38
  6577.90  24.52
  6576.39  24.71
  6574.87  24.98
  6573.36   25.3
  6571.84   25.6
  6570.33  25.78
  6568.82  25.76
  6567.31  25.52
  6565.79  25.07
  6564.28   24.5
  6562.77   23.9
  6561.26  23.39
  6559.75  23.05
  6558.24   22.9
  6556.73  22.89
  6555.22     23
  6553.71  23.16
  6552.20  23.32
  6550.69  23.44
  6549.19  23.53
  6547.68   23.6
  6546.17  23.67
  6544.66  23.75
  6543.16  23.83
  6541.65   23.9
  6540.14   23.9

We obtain 1.0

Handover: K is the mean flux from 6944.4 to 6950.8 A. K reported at 23.9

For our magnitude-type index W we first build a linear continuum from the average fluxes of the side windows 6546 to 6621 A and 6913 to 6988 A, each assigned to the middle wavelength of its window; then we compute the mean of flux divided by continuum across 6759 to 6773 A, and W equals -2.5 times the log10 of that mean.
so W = -0.04 mag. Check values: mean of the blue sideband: 24.4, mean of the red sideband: 23.7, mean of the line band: 24.9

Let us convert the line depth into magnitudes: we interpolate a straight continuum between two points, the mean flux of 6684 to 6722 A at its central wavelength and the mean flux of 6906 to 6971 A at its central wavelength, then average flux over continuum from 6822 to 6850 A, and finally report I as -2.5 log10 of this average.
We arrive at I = -0.01 mag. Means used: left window 24.2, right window 23.6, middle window 24.1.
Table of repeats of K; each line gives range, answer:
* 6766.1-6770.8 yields 24.7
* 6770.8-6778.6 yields 25.1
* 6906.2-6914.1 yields 23.4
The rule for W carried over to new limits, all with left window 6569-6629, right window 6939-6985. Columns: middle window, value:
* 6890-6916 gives 0.01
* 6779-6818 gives -0.06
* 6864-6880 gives 0.22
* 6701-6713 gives 0.01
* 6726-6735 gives -0.04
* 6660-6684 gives -0.01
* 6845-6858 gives -0.04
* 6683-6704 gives 0.01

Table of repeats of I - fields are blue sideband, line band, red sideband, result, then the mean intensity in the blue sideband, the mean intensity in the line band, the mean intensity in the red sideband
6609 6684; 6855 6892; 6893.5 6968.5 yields 0.10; 24.7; 21.8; 23.7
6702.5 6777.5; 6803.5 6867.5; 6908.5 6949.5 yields -0.01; 24.7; 24.3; 23.5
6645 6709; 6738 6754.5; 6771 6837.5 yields 0.01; 24.5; 24.7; 25.1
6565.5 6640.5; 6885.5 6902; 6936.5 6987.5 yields 0.00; 24.7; 24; 23.9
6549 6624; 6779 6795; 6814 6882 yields -0.11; 24.4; 25.9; 23.2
